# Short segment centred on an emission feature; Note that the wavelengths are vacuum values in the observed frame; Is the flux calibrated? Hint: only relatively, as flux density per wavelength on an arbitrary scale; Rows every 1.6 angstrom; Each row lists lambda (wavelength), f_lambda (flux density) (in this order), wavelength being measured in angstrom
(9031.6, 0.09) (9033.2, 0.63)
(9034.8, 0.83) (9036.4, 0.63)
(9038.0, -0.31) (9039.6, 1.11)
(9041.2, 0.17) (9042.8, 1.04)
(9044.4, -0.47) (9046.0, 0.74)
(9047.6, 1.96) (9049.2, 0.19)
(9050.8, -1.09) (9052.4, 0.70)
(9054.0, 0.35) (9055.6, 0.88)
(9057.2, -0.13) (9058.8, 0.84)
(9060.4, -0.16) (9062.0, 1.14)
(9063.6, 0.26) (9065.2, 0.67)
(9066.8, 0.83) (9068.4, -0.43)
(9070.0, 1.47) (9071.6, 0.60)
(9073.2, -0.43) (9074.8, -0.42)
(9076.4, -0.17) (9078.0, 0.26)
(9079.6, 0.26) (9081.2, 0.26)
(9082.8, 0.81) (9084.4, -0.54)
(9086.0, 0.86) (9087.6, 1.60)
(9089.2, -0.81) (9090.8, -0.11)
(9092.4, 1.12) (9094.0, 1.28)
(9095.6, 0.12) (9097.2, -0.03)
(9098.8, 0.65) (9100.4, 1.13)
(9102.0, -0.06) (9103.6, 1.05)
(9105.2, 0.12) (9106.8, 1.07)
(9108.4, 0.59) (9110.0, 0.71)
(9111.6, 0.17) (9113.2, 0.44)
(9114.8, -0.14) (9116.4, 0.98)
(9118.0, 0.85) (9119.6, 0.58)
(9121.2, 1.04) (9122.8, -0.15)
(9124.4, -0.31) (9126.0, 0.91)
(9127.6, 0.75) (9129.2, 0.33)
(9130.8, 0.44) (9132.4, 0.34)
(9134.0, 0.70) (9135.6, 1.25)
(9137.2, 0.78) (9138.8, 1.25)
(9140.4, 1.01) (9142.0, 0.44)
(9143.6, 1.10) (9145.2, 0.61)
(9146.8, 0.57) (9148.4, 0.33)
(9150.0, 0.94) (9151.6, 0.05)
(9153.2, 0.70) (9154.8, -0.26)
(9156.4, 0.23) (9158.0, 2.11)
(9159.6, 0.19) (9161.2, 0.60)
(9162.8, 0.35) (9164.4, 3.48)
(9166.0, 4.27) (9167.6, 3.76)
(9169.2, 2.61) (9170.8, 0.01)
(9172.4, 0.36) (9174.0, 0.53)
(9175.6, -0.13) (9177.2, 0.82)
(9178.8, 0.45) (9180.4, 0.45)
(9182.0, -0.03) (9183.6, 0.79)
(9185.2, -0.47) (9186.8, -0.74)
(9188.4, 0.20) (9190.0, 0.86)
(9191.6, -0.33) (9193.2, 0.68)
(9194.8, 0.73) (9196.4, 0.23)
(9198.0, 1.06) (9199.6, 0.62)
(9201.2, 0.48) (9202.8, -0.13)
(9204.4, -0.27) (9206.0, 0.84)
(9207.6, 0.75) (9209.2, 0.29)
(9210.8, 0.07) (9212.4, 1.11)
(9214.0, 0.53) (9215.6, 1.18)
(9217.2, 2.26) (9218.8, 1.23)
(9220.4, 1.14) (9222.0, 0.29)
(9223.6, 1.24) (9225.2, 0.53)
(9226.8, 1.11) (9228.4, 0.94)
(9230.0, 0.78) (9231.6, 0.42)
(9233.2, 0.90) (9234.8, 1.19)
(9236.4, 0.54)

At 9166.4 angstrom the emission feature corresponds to H-beta 4861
